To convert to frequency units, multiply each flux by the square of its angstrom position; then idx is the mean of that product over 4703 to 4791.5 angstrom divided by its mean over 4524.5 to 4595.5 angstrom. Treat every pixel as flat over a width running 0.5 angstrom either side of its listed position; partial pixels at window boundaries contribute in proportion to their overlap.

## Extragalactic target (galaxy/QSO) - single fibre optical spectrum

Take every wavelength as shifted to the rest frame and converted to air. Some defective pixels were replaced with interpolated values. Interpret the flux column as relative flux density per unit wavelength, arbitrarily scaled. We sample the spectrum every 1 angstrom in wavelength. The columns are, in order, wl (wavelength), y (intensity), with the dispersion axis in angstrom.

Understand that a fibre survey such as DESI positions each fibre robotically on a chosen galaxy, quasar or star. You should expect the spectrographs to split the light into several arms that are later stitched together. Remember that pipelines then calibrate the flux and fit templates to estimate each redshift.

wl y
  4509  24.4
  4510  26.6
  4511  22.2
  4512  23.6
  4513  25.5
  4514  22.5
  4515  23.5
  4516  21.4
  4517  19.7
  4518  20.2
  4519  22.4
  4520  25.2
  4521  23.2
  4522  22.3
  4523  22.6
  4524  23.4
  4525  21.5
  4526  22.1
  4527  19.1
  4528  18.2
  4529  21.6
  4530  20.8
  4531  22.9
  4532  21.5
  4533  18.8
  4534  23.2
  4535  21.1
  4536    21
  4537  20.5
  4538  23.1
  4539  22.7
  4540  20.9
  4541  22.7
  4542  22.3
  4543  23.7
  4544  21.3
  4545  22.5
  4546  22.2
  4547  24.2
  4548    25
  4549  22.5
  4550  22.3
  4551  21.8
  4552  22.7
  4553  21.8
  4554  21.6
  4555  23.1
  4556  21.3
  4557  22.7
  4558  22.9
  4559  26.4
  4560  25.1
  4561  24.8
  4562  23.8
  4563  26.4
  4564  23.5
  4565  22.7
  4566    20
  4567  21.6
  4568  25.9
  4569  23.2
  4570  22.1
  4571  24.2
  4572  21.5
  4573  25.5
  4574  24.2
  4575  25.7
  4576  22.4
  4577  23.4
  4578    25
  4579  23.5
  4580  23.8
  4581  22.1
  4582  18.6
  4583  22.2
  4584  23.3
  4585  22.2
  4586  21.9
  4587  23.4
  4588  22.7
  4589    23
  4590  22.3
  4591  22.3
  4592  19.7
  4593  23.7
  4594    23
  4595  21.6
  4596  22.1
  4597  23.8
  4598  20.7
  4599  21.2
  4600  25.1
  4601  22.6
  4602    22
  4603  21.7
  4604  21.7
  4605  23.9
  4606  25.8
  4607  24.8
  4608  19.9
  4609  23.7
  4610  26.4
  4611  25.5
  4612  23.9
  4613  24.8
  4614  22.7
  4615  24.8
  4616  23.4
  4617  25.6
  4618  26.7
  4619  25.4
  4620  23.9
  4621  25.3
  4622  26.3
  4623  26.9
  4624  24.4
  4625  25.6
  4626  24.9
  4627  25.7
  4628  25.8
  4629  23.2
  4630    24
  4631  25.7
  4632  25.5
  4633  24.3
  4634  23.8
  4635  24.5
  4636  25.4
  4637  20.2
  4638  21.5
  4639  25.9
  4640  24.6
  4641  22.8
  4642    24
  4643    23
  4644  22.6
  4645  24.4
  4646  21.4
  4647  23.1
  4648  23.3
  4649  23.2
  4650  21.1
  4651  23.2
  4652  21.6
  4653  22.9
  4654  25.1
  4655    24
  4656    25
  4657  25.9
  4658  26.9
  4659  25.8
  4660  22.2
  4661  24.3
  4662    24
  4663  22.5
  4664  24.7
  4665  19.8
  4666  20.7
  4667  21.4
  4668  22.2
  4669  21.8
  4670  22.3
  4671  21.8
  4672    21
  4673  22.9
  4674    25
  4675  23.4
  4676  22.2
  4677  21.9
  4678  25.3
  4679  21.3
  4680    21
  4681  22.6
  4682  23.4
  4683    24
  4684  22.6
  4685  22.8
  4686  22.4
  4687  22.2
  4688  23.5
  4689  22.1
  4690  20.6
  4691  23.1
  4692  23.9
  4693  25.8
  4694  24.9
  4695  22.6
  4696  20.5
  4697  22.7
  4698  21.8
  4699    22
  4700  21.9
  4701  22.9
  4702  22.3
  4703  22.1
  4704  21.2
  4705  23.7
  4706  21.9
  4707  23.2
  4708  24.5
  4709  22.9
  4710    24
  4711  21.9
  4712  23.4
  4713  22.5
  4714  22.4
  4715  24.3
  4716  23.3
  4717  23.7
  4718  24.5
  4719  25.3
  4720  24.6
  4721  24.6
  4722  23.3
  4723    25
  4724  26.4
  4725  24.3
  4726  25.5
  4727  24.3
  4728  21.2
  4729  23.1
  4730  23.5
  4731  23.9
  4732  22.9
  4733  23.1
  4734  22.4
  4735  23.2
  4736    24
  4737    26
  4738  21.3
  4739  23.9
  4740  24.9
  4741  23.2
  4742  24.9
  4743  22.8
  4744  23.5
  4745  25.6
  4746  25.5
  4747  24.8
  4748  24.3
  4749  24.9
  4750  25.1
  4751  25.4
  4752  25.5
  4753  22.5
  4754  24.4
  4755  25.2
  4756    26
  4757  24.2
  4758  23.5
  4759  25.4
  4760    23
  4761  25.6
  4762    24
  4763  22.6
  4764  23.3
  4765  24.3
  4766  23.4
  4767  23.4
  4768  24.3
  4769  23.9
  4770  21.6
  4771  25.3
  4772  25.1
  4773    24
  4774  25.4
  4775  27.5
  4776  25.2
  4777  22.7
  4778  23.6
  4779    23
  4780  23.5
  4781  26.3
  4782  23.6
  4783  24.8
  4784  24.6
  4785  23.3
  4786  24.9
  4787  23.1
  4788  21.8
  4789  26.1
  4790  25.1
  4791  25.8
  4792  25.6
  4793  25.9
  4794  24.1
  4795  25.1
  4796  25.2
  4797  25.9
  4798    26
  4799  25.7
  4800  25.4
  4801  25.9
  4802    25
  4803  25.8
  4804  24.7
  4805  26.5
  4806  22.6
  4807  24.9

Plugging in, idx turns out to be 1.15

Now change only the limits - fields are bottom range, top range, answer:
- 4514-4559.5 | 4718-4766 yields 1.19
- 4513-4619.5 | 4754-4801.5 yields 1.18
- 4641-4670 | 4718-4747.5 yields 1.07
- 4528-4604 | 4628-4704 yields 1.07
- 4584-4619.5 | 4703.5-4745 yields 1.07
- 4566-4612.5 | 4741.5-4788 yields 1.14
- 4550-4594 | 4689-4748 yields 1.09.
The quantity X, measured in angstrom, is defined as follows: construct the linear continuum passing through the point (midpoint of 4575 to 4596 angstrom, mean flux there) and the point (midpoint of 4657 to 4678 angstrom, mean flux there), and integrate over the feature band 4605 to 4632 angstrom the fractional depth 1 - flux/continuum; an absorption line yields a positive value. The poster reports -2.5 angstrom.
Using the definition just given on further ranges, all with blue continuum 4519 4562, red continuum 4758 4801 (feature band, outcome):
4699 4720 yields 0.7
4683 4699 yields 0.6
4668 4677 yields 0.4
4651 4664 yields -0.4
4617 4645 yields -1.6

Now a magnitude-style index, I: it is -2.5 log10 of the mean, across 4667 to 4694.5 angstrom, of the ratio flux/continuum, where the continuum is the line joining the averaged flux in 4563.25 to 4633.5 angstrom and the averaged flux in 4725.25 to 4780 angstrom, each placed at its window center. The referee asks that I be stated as 0.05 mag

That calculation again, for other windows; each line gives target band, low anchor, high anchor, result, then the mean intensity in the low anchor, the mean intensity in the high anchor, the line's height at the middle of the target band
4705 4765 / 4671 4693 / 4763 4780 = -0.02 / 22.8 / 24.1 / 23.5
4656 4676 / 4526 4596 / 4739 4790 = 0.02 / 22.6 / 24.3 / 23.5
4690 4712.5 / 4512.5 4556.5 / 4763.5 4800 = 0.04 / 22.1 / 24.5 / 23.7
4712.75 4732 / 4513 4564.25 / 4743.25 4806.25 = 0.01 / 22.4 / 24.6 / 24.1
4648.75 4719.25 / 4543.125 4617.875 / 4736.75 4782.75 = 0.04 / 23.1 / 24.3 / 23.8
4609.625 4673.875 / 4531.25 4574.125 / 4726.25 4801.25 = -0.02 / 22.8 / 24.3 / 23.4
